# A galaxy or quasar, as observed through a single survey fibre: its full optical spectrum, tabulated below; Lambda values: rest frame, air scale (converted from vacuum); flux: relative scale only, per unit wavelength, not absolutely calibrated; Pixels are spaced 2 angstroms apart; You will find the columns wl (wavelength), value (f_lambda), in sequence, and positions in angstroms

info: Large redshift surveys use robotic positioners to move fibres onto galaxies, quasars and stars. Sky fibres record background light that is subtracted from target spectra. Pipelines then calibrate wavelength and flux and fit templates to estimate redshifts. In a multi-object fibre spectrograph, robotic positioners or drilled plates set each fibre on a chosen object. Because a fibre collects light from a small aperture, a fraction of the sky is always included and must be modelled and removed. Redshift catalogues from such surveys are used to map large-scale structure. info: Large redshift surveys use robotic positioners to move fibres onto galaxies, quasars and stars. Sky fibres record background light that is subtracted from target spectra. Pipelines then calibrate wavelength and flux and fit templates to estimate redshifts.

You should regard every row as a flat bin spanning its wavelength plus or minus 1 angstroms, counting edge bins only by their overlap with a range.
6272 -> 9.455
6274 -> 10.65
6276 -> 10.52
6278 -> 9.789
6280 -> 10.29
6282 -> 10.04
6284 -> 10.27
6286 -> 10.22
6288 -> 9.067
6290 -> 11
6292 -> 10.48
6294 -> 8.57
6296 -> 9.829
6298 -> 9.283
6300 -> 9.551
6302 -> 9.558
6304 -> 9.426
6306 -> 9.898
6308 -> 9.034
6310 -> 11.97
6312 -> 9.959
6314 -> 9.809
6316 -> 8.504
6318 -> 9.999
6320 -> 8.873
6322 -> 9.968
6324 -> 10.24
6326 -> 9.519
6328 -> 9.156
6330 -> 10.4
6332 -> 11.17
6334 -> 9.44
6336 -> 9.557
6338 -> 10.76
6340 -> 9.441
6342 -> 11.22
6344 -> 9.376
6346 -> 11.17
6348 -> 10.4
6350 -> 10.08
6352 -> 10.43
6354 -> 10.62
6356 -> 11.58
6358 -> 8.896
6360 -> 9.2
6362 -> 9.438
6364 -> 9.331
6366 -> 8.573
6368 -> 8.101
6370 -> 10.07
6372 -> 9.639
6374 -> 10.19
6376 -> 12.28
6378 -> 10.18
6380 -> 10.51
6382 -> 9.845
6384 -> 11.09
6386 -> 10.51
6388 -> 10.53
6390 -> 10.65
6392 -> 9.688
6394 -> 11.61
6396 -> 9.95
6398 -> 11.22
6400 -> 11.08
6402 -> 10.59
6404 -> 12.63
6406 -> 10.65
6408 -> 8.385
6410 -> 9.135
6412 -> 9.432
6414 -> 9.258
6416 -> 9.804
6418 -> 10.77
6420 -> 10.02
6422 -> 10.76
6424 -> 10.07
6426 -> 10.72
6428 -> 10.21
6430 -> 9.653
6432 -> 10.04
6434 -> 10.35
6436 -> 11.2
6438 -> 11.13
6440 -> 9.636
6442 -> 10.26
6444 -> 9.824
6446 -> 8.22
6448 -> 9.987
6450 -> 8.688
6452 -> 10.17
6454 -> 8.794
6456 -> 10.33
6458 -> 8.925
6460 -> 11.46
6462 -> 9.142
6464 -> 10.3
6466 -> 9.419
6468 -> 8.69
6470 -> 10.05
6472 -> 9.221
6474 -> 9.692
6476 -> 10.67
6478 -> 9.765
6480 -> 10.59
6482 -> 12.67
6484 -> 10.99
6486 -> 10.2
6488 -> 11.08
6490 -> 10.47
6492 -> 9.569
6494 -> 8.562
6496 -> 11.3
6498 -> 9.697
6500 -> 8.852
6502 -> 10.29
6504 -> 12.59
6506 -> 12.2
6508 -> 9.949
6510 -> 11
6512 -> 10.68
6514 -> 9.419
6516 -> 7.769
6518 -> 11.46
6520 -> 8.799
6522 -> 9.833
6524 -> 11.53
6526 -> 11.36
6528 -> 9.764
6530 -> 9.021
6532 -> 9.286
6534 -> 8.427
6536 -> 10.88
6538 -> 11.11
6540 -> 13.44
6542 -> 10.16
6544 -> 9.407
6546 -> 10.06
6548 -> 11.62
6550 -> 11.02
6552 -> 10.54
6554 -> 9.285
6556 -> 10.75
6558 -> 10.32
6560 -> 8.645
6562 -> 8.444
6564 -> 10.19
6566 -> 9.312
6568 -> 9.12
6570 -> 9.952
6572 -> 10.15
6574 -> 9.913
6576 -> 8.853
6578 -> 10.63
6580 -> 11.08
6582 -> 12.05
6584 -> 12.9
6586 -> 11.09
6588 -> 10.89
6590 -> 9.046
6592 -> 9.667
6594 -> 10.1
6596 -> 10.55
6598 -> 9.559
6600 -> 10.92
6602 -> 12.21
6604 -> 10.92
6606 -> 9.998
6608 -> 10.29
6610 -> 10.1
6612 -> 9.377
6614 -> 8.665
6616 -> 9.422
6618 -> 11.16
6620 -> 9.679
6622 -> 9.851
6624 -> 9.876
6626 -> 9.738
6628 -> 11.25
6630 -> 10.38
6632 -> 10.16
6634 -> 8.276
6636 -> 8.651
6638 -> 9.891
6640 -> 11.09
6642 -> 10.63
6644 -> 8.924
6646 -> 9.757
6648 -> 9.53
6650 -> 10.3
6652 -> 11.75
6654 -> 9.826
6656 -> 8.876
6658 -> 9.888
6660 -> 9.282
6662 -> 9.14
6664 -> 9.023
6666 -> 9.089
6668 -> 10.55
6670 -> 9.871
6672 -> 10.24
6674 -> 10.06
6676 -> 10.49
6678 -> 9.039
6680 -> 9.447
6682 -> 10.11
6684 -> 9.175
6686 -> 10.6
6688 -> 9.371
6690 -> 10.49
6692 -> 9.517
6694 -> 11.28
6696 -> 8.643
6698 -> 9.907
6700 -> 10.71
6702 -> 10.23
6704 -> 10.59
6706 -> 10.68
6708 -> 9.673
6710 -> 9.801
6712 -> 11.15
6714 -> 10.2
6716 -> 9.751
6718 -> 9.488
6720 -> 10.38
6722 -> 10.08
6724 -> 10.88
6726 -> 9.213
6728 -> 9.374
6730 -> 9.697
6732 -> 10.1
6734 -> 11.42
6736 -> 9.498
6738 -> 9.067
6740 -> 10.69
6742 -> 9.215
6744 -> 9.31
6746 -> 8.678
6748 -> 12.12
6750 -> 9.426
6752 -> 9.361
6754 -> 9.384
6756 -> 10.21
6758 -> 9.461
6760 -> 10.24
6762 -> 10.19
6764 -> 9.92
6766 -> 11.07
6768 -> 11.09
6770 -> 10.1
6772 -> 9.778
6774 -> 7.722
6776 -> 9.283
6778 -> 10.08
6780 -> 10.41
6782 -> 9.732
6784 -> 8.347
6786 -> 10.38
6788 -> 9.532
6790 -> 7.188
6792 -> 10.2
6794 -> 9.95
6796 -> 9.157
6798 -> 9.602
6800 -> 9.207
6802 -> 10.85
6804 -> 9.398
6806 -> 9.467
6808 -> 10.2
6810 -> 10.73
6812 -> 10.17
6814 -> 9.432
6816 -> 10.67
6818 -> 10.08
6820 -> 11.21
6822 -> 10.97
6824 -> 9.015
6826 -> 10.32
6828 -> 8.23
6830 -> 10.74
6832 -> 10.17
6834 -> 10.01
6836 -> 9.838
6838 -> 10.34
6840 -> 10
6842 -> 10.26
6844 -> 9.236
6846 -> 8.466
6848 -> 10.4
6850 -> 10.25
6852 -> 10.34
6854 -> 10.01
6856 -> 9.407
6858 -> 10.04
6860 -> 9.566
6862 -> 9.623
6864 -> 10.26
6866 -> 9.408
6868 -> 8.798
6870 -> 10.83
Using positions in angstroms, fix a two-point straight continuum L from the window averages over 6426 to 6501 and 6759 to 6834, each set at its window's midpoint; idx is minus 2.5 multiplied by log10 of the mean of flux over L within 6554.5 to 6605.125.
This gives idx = -0.03 mag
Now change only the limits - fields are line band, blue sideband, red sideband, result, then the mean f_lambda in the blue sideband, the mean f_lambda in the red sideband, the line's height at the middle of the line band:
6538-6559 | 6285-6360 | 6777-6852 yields -0.08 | 9.95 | 9.85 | 9.9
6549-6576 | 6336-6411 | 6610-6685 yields 0.02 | 10.2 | 9.8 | 9.94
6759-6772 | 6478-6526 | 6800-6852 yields -0.03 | 10.4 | 10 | 10.1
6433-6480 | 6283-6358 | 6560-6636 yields 0.02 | 9.98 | 10.1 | 10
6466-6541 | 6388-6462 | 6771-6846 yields -0.02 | 10.1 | 9.76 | 10.1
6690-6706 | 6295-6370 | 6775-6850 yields -0.04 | 9.83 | 9.82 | 9.83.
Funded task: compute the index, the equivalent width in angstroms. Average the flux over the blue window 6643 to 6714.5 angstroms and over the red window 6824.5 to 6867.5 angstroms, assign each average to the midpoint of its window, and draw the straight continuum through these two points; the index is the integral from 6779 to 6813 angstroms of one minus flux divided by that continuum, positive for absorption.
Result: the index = 0.6 angstroms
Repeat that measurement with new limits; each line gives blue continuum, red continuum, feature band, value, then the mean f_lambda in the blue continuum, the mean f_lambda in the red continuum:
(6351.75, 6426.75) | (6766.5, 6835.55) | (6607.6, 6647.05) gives 0.49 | 10.2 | 9.82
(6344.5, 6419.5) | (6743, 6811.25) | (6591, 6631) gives -0.97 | 10.2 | 9.76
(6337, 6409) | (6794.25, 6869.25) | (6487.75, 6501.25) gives 0.40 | 10.3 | 9.89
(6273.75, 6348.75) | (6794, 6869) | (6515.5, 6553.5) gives -1.47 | 9.95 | 9.89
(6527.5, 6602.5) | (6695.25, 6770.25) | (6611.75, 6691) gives 2.47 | 10.3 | 10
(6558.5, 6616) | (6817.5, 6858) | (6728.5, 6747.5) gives 0.46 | 10.2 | 9.97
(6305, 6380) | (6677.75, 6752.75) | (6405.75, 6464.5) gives 0.40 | 9.97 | 9.97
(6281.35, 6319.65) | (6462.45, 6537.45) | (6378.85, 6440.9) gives -2.26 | 9.8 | 10.2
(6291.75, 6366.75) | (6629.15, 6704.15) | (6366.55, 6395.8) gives -1.34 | 9.86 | 9.85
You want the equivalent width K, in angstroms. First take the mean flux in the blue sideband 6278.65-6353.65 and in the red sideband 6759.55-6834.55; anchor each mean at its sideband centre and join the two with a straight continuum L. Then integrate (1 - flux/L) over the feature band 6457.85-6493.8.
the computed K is -0.9 angstroms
